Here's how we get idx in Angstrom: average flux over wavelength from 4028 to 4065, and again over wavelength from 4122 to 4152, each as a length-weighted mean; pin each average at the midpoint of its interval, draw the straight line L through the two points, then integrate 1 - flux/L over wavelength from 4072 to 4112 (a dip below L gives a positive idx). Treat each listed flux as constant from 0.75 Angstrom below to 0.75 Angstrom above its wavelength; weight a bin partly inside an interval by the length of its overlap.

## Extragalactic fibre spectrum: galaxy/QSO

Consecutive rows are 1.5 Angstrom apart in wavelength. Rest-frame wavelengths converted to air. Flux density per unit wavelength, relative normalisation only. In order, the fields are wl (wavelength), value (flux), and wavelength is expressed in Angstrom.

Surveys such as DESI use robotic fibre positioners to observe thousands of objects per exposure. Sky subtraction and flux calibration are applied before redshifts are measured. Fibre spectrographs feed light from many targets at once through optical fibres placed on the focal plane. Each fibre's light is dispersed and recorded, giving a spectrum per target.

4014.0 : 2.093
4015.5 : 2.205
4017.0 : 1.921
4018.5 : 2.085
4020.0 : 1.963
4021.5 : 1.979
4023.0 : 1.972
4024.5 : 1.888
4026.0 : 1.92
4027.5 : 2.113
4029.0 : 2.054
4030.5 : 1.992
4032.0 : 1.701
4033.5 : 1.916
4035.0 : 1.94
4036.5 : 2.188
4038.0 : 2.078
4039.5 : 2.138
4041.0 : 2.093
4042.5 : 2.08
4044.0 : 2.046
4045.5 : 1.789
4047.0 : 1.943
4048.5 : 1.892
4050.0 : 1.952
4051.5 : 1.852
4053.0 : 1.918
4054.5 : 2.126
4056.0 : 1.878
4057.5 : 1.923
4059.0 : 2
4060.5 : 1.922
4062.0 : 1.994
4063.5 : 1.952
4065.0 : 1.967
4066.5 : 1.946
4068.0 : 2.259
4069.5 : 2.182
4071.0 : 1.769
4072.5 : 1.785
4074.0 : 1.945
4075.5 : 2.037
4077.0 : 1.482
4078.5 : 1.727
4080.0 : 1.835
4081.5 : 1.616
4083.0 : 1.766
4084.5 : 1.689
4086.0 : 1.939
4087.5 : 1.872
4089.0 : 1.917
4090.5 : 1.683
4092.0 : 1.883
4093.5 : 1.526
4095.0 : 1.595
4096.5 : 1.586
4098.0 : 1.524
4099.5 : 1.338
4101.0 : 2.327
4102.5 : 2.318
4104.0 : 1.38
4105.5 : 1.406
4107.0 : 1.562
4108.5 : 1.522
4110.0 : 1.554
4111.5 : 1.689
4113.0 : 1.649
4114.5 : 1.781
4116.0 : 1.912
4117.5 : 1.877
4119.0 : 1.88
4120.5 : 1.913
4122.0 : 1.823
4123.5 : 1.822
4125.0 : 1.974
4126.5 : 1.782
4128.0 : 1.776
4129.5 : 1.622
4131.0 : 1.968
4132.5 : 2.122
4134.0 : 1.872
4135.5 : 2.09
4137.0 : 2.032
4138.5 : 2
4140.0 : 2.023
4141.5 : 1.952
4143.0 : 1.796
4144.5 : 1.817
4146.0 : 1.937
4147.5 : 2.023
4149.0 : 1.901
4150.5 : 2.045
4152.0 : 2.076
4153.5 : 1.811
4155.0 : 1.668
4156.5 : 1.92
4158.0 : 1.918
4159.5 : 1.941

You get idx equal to 4.7 Angstrom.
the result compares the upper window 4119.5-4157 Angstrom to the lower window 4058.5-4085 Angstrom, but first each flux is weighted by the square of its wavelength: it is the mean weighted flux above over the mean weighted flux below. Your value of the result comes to 1.05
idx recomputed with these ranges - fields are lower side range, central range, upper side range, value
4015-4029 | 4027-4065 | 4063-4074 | 0.24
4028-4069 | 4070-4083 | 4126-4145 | 1.20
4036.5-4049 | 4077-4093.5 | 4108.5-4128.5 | 1.10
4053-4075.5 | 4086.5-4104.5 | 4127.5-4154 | 1.90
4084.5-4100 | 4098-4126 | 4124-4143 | 0.76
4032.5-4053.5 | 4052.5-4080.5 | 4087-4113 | -1.03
